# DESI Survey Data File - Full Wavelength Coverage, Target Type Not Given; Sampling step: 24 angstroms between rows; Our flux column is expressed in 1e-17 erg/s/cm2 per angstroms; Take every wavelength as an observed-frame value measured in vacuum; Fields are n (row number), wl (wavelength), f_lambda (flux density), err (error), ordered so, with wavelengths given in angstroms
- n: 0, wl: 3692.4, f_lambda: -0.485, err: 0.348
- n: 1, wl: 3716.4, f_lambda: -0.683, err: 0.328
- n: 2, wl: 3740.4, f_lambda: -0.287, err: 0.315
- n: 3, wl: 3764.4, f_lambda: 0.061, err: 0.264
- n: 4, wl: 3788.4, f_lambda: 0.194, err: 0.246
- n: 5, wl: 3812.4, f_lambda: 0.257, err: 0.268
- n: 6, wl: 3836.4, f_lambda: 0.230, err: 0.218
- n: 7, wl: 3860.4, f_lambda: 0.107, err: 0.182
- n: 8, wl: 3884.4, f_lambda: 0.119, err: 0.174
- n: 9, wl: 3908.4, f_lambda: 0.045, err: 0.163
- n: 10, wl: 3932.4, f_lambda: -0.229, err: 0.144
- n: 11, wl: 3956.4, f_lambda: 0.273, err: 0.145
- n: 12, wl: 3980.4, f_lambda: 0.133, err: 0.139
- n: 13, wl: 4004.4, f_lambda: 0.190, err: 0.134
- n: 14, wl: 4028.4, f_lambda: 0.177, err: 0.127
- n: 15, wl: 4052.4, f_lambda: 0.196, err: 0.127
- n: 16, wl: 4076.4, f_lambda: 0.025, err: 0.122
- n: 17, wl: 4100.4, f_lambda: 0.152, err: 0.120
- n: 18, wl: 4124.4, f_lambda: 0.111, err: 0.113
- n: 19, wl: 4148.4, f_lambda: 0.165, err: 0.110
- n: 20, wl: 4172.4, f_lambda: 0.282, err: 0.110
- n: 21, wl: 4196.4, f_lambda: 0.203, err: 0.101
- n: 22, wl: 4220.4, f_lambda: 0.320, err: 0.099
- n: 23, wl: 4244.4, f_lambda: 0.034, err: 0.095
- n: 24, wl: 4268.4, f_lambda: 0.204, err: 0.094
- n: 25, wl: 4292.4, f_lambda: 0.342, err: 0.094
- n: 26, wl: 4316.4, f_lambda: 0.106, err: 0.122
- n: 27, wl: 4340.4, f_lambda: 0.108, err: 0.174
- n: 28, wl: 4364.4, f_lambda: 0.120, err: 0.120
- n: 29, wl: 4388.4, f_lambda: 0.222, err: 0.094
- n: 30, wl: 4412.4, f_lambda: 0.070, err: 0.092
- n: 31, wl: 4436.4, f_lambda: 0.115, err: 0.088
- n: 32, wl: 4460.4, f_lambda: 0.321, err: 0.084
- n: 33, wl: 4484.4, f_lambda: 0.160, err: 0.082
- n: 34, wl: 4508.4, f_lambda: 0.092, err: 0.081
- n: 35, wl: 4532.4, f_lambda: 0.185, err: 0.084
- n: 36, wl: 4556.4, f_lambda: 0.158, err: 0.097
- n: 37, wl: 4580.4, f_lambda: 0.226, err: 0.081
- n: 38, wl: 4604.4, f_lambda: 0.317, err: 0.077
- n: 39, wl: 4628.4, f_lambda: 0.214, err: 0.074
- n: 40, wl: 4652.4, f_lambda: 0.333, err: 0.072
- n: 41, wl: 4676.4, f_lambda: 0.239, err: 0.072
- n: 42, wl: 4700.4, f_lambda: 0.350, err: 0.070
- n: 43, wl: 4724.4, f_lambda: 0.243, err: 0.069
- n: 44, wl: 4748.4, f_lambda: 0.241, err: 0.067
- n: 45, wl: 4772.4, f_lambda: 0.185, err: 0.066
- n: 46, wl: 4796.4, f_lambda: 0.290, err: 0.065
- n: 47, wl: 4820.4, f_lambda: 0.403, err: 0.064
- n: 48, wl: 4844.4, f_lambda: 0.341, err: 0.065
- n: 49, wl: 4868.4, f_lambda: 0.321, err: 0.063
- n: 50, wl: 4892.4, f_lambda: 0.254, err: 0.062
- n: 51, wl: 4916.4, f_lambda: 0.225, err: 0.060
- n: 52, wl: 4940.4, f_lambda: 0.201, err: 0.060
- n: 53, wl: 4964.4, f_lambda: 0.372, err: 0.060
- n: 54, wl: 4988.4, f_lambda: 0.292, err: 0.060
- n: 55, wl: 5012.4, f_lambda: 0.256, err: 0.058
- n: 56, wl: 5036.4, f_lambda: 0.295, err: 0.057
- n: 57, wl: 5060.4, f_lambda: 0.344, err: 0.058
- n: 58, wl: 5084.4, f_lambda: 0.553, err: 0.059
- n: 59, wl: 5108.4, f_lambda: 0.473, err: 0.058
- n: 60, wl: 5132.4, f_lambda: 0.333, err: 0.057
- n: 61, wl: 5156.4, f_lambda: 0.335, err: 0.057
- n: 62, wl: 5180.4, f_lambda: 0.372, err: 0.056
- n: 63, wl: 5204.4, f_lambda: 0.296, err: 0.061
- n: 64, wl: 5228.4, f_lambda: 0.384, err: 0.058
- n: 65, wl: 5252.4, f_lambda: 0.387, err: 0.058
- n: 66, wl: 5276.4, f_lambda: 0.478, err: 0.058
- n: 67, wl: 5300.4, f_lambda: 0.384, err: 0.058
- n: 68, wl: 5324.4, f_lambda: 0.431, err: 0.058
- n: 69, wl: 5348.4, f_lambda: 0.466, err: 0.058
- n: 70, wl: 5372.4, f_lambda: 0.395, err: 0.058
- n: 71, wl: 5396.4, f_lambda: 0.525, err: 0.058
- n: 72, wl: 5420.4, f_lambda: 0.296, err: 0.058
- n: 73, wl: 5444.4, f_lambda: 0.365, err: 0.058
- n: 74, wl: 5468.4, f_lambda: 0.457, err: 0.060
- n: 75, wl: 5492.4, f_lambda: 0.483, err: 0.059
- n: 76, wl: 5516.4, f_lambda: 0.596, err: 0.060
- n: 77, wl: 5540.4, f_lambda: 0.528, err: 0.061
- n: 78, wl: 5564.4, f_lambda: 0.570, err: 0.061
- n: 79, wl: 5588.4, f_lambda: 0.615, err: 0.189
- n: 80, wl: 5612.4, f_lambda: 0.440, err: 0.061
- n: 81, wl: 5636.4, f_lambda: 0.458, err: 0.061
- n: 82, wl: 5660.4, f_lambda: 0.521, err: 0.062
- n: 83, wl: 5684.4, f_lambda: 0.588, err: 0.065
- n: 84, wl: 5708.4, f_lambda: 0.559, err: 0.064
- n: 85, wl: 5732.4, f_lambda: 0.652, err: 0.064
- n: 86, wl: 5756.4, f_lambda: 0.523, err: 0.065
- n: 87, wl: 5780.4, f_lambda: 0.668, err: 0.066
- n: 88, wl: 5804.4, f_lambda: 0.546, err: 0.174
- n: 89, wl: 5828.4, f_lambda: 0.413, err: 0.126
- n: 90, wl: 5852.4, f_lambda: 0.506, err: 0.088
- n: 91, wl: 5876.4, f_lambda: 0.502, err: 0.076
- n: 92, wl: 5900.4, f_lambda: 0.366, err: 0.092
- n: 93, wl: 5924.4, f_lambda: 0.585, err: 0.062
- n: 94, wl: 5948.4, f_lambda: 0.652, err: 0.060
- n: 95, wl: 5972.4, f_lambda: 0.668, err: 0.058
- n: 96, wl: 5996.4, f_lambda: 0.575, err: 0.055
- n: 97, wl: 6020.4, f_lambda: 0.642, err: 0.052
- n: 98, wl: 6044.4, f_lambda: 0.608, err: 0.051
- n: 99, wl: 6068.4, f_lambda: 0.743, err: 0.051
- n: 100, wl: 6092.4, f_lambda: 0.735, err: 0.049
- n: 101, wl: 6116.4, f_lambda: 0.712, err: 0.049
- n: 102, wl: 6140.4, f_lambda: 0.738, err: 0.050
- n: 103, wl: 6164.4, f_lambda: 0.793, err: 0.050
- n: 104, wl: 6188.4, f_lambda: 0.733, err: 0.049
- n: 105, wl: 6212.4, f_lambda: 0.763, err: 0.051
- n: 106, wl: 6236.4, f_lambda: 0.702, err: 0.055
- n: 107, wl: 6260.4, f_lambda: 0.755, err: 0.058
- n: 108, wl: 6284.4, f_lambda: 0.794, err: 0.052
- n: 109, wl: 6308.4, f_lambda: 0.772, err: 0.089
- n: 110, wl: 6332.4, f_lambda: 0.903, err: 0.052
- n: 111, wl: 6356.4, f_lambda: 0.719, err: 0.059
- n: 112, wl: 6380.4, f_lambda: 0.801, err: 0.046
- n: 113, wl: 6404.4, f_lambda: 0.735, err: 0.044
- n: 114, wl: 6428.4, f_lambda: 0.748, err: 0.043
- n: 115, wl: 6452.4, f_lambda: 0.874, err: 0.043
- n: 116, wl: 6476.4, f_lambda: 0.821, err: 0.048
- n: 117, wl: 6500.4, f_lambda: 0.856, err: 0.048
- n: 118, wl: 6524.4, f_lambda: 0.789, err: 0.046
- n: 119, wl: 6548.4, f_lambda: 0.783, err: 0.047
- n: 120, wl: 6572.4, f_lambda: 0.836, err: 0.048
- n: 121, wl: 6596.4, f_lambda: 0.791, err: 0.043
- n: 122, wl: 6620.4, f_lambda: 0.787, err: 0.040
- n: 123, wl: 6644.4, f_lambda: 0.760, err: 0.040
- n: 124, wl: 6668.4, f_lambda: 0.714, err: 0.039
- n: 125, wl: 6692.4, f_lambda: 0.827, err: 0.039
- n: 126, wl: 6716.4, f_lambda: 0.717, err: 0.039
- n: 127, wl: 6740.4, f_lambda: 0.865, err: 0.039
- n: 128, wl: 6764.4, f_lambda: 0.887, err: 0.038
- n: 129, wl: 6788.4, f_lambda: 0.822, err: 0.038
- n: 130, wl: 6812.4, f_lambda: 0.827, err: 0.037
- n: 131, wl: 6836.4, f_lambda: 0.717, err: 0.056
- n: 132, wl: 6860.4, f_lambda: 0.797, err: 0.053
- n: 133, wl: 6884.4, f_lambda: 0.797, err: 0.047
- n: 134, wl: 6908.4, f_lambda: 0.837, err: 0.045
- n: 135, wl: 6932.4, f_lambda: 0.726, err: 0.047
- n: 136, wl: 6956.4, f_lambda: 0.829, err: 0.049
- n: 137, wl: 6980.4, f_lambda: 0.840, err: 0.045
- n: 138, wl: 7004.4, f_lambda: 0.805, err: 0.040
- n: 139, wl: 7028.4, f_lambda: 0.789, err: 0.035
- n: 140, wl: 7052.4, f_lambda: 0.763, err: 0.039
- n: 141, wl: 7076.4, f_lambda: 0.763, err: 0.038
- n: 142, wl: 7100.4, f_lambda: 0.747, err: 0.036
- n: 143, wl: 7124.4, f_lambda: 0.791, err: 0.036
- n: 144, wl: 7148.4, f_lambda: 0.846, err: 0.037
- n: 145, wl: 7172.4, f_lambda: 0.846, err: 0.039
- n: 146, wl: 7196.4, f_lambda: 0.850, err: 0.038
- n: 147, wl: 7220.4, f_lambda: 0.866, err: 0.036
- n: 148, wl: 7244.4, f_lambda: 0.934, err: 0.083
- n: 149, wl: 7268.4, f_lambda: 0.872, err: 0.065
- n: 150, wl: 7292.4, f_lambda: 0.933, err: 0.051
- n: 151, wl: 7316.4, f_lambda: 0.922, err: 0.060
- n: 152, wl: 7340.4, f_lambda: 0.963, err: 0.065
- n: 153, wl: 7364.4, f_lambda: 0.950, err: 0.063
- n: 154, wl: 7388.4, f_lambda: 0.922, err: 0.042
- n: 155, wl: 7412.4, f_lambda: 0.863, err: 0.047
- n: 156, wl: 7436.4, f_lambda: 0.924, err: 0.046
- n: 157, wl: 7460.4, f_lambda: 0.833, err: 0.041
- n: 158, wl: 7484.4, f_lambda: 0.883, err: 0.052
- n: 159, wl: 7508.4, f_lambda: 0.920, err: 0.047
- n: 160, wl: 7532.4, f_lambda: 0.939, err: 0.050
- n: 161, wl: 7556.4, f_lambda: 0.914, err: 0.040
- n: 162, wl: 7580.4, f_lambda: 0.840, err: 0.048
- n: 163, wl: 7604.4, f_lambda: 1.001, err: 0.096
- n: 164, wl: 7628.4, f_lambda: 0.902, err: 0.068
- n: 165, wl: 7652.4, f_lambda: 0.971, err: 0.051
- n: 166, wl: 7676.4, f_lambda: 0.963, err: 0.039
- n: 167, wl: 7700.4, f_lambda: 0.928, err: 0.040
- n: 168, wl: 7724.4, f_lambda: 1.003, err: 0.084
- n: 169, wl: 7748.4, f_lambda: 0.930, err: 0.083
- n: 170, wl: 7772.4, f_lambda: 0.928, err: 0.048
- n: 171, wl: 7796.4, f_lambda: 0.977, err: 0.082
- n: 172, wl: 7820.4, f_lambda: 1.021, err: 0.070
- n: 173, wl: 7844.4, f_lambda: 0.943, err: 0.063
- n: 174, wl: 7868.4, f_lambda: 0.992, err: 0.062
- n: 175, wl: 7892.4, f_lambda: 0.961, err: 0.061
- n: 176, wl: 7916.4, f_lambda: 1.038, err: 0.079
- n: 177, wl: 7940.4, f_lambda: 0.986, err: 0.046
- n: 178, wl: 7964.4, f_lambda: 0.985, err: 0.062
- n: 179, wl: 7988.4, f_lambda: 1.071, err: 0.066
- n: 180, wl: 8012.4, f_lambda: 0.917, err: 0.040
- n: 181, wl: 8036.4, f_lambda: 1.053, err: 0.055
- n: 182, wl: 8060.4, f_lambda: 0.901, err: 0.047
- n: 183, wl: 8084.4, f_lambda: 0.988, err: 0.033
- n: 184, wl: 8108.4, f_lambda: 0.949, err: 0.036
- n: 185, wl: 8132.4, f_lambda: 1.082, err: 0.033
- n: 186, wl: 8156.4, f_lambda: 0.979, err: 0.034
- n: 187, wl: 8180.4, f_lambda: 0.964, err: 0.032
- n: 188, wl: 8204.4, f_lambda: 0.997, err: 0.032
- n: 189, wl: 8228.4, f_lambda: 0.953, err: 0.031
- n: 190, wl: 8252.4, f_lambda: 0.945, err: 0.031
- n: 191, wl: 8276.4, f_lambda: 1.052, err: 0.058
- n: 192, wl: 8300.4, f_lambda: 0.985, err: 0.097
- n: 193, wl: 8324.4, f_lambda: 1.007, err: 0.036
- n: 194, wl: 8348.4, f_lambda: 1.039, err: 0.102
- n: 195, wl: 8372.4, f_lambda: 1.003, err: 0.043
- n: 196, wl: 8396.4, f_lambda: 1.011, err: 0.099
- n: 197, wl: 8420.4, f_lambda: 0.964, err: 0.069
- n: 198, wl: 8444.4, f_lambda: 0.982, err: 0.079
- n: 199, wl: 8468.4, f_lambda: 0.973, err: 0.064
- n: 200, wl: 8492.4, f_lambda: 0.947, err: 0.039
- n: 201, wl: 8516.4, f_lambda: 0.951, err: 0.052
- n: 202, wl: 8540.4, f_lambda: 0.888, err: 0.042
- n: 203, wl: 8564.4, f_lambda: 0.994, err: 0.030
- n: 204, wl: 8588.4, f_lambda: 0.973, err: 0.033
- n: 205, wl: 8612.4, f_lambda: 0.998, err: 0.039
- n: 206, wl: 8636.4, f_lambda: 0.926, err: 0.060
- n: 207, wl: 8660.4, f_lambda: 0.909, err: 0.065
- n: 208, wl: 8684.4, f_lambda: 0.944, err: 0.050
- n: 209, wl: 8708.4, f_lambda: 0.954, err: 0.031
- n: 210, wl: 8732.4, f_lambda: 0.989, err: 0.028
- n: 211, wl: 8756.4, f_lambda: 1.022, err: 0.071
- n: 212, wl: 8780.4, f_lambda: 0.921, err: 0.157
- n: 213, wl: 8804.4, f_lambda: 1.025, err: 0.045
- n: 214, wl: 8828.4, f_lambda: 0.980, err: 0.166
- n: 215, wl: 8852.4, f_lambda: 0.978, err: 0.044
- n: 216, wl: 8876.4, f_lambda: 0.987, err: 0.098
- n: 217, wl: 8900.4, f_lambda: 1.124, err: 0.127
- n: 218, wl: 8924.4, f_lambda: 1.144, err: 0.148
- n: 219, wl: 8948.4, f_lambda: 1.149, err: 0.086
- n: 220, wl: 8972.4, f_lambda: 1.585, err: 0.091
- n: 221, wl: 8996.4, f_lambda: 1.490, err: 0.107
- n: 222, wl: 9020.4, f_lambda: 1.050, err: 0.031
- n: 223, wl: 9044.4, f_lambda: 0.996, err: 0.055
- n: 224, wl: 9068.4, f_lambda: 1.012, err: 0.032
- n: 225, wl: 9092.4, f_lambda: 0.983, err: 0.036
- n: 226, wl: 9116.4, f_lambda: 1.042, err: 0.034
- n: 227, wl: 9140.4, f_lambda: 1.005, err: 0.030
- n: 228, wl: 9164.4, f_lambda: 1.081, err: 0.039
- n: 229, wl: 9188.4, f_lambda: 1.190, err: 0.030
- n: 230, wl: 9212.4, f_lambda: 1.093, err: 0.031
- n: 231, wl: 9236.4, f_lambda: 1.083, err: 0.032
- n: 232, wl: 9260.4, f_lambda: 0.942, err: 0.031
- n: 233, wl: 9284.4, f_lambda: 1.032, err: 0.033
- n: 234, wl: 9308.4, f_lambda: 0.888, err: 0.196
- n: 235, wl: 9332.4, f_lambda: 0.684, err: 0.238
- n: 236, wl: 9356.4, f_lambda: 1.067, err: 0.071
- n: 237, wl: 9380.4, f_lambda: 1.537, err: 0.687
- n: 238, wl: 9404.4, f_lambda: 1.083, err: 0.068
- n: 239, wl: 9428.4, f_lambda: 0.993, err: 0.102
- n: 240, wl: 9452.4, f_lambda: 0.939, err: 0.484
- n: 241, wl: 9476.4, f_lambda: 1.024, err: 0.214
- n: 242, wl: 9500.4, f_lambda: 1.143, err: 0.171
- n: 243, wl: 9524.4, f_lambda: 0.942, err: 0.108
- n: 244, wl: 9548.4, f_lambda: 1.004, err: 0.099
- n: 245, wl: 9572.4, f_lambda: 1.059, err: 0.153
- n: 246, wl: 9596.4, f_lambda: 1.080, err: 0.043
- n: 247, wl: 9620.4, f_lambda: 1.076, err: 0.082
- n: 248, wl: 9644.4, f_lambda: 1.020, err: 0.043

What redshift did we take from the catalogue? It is 0.367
